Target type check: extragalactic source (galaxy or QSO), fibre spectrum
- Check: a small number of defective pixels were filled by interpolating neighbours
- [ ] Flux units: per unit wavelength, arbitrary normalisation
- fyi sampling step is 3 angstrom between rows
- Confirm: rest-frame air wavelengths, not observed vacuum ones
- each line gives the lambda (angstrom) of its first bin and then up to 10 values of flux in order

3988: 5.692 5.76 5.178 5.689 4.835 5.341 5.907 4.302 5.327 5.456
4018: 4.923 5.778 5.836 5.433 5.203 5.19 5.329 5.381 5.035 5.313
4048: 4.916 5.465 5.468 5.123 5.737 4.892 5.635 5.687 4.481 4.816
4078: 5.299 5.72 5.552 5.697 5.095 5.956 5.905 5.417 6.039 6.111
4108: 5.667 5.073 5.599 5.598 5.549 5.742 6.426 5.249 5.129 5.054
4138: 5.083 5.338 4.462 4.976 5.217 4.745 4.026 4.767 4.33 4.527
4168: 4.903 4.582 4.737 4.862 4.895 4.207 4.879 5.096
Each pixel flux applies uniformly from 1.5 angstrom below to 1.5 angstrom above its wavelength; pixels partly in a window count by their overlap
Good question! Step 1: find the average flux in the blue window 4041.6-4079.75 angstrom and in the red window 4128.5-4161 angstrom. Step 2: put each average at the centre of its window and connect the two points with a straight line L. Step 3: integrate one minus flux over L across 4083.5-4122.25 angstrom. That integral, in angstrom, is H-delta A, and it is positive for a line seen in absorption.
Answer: -4.4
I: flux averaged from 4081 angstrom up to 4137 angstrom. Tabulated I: 5.6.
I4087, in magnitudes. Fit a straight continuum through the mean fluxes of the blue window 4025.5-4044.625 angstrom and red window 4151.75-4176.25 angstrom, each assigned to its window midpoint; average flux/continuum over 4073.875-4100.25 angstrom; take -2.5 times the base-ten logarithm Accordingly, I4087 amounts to -0.11 mag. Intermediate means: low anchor 5.26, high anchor 4.58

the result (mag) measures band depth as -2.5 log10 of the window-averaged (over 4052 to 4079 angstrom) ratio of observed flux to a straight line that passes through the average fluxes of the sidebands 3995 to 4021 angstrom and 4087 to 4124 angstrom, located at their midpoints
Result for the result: 0.05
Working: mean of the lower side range 5.25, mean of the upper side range 5.65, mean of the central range 5.24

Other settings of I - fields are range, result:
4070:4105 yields 5.48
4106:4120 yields 5.51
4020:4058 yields 5.34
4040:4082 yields 5.25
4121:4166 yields 5.02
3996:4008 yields 5.39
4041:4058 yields 5.23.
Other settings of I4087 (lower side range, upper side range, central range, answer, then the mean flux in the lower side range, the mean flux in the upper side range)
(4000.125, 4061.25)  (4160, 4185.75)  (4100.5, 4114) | -0.15 mag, 5.31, 4.65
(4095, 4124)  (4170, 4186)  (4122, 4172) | 0.04 mag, 5.66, 4.68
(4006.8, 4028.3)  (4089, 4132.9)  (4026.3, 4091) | 0.03 mag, 5.31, 5.65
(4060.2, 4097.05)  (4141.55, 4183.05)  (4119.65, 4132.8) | -0.13 mag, 5.4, 4.69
